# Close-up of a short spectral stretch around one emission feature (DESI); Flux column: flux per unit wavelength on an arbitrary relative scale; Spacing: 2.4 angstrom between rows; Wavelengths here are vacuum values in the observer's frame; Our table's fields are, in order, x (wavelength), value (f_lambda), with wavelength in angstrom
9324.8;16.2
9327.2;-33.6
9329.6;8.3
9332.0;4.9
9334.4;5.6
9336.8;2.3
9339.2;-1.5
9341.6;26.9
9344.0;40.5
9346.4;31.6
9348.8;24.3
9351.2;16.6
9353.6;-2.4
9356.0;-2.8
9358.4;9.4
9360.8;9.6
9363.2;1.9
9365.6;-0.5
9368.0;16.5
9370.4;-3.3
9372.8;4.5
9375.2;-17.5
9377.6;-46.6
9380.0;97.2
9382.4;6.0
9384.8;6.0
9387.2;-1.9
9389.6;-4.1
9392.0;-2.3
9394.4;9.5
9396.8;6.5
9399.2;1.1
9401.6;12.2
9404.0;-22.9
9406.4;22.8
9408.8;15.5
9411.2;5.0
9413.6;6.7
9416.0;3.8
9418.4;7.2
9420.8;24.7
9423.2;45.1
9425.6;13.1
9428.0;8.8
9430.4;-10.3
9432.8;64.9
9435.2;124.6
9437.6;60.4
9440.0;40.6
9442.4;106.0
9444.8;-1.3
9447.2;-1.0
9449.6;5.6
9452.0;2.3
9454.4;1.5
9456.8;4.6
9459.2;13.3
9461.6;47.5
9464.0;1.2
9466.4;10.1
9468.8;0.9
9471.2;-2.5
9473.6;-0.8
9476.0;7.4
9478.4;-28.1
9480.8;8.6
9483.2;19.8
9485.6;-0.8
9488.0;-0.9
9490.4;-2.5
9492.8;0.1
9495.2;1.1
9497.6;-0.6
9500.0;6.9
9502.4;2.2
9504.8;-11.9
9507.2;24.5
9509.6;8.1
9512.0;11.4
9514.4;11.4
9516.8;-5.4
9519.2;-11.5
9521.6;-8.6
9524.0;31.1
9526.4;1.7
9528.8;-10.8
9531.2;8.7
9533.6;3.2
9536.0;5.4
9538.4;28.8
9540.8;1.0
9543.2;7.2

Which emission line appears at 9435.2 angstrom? [O III]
